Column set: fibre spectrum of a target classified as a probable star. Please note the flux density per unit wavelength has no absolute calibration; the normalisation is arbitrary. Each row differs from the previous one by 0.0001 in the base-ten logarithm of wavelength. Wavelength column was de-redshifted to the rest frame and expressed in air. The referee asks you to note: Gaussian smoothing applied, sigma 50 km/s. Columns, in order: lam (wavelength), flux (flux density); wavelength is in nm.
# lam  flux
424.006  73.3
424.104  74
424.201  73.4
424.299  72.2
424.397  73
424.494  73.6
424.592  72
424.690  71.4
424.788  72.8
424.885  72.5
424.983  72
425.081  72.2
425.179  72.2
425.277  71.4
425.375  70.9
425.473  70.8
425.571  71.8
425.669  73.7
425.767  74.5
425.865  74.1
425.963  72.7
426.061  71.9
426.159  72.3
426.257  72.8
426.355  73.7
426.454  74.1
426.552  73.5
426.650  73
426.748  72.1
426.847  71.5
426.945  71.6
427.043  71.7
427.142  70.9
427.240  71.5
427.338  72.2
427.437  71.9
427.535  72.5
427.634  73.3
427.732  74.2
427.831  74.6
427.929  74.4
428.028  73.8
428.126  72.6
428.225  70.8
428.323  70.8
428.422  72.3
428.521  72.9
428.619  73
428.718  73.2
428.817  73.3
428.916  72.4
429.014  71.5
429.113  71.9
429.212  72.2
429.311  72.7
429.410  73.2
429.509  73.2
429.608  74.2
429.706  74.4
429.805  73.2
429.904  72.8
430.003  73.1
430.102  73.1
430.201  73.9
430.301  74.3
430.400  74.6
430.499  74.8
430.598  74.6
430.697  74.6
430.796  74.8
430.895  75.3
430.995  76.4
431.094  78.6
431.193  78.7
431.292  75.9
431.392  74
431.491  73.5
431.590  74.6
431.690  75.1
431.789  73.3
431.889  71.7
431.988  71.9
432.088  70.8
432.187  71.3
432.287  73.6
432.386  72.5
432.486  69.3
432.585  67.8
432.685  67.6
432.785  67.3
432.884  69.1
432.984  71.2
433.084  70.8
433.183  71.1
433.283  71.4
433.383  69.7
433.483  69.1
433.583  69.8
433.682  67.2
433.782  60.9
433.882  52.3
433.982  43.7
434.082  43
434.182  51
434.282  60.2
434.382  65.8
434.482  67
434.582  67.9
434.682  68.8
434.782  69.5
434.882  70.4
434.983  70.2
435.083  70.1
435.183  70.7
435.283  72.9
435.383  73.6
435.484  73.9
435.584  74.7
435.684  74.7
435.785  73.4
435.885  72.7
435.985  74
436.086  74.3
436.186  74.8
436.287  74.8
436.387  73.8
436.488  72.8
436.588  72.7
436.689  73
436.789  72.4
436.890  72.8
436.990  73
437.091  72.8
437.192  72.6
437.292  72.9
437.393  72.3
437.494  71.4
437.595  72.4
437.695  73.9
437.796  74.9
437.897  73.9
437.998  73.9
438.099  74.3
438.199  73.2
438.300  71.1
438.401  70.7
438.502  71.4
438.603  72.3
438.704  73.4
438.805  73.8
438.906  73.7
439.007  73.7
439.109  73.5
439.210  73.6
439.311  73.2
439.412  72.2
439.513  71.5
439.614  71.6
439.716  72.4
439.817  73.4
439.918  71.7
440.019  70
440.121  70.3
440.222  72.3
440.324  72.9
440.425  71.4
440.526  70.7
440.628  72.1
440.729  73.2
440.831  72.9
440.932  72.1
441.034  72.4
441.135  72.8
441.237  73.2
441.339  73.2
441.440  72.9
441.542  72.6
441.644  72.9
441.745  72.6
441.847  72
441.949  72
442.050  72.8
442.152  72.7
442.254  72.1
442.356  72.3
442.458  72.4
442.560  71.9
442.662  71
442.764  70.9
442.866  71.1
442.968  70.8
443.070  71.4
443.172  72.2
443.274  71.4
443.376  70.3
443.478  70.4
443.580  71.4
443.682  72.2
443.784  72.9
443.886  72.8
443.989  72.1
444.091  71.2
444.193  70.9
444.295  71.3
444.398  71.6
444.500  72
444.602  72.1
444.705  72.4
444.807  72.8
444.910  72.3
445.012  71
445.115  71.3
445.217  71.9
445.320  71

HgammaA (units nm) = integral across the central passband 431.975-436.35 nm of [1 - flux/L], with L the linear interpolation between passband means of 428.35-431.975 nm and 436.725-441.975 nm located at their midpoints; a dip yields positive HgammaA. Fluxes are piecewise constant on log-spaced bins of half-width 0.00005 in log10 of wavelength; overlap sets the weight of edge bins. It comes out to 0.298 nm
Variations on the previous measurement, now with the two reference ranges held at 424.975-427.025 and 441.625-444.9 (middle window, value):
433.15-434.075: 0.121 nm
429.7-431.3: -0.056 nm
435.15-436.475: -0.029 nm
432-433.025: 0.030 nm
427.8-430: -0.014 nm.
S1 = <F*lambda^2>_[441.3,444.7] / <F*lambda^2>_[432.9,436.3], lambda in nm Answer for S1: 1.10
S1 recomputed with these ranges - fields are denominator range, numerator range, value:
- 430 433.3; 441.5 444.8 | 1.04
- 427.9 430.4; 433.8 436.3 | 0.95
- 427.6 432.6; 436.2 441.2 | 1.03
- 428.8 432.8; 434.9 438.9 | 1.02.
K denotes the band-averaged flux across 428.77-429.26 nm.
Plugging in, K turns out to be 72.3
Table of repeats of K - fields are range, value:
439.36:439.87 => 72.3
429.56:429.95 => 73.8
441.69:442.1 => 72.5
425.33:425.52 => 70.8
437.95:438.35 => 73.2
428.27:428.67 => 72.3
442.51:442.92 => 71.2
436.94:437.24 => 72.7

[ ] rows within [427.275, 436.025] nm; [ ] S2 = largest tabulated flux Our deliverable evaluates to 78.7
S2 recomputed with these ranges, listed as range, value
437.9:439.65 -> 74.3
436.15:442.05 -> 74.9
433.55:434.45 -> 69.8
